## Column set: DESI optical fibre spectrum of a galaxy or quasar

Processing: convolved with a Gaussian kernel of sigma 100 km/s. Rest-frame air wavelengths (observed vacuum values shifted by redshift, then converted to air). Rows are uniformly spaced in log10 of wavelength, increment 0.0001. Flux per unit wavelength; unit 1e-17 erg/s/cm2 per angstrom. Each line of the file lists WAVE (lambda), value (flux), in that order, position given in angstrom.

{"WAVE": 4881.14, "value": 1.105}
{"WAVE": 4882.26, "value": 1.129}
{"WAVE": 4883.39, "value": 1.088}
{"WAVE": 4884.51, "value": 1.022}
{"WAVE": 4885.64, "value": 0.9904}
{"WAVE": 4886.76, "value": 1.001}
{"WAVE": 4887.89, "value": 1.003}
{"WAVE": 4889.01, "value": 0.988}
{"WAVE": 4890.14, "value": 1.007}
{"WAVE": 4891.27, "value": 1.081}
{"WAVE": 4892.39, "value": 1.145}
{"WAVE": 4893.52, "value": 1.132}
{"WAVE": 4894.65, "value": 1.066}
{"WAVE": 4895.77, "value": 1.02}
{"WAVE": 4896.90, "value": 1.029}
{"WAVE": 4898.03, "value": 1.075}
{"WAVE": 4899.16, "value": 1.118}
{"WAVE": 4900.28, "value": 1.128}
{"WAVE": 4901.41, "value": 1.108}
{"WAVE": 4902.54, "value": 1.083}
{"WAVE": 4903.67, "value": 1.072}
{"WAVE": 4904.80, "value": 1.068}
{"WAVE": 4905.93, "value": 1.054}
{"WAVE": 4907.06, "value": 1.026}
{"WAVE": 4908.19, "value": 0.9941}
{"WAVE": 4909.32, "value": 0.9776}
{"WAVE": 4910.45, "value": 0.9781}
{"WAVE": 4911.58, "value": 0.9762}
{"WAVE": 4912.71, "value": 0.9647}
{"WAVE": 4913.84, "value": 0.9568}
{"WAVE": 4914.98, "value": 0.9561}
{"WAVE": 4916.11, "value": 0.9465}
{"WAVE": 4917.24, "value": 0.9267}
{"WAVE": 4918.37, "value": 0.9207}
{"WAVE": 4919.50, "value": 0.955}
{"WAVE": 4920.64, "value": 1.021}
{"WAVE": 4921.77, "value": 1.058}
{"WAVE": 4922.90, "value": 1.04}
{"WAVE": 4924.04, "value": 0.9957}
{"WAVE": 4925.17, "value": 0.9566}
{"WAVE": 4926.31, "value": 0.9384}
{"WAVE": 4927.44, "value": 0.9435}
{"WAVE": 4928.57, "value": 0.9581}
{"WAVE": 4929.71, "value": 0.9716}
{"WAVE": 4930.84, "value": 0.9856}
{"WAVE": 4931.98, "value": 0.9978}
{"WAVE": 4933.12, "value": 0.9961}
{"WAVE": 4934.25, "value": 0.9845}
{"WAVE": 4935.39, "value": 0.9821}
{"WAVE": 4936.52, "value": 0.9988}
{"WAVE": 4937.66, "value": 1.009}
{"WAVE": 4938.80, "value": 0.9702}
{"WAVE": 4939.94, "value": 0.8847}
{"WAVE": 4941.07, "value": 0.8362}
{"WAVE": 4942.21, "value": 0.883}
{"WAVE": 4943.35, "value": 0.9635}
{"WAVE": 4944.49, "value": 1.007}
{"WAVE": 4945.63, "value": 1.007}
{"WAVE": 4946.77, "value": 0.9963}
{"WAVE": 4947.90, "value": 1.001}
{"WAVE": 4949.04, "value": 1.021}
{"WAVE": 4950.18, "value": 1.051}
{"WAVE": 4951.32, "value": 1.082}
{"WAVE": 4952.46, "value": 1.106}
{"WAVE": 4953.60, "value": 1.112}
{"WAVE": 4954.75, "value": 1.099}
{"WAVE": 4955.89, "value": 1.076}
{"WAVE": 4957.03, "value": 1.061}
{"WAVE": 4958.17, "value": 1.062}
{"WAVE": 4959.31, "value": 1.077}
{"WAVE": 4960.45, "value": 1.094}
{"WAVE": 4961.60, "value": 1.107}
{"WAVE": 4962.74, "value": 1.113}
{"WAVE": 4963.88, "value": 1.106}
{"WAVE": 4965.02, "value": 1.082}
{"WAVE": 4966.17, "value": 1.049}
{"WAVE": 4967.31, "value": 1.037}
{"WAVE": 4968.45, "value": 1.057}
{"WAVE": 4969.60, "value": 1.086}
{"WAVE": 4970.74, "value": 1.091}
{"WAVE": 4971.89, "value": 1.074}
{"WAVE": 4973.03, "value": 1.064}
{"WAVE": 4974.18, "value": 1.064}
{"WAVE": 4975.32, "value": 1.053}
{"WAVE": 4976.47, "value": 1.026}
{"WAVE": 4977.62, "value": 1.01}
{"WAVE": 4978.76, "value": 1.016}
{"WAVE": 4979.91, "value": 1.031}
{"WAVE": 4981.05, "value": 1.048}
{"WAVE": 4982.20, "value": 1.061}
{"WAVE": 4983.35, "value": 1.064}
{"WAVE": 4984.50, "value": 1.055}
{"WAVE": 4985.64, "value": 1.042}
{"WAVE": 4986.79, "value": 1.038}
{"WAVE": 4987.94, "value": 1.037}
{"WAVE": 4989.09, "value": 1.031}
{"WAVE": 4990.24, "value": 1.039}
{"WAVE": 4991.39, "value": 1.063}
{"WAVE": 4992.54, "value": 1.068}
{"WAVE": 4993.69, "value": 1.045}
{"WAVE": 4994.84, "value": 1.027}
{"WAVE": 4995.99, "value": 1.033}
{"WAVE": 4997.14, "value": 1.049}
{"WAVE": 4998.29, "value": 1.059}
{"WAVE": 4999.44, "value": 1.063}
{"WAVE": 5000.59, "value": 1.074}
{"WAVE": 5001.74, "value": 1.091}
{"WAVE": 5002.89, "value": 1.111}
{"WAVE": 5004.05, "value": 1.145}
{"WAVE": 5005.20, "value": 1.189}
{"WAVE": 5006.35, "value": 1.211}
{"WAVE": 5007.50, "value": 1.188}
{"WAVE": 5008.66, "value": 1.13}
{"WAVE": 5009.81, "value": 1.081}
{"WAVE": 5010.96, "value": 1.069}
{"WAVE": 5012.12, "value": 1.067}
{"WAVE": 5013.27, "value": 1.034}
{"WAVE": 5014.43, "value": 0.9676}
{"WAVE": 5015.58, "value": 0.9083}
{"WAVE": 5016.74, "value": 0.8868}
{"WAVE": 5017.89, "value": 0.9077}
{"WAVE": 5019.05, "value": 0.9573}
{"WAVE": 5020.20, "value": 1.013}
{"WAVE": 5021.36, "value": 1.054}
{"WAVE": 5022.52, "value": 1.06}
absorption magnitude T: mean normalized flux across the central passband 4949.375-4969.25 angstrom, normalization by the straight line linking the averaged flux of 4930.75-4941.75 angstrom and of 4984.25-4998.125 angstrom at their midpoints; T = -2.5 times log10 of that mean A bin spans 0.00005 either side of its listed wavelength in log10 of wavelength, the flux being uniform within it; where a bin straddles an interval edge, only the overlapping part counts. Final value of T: -0.09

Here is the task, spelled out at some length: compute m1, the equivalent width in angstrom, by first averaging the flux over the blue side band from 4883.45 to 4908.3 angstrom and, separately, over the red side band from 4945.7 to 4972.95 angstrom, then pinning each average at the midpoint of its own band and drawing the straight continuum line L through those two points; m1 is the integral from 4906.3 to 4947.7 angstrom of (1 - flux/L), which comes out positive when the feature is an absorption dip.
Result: 3.57 angstrom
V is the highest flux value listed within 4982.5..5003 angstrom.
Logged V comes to 1.111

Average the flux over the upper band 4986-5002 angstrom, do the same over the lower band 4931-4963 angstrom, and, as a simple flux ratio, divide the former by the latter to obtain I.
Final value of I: 1.0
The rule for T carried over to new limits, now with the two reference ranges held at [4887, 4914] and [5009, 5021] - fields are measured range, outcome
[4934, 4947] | 0.07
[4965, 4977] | -0.05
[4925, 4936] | 0.06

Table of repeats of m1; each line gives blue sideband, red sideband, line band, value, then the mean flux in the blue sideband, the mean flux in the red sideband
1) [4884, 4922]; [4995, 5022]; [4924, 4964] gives 1.0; 1.02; 1.06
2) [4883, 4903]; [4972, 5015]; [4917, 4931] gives 1.1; 1.06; 1.07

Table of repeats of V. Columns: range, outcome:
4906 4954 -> 1.112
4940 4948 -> 1.007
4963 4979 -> 1.106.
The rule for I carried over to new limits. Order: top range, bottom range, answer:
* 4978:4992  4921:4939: 1.06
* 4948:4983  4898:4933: 1.06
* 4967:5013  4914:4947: 1.11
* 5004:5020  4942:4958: 1.01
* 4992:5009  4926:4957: 1.10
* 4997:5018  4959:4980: 1.00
